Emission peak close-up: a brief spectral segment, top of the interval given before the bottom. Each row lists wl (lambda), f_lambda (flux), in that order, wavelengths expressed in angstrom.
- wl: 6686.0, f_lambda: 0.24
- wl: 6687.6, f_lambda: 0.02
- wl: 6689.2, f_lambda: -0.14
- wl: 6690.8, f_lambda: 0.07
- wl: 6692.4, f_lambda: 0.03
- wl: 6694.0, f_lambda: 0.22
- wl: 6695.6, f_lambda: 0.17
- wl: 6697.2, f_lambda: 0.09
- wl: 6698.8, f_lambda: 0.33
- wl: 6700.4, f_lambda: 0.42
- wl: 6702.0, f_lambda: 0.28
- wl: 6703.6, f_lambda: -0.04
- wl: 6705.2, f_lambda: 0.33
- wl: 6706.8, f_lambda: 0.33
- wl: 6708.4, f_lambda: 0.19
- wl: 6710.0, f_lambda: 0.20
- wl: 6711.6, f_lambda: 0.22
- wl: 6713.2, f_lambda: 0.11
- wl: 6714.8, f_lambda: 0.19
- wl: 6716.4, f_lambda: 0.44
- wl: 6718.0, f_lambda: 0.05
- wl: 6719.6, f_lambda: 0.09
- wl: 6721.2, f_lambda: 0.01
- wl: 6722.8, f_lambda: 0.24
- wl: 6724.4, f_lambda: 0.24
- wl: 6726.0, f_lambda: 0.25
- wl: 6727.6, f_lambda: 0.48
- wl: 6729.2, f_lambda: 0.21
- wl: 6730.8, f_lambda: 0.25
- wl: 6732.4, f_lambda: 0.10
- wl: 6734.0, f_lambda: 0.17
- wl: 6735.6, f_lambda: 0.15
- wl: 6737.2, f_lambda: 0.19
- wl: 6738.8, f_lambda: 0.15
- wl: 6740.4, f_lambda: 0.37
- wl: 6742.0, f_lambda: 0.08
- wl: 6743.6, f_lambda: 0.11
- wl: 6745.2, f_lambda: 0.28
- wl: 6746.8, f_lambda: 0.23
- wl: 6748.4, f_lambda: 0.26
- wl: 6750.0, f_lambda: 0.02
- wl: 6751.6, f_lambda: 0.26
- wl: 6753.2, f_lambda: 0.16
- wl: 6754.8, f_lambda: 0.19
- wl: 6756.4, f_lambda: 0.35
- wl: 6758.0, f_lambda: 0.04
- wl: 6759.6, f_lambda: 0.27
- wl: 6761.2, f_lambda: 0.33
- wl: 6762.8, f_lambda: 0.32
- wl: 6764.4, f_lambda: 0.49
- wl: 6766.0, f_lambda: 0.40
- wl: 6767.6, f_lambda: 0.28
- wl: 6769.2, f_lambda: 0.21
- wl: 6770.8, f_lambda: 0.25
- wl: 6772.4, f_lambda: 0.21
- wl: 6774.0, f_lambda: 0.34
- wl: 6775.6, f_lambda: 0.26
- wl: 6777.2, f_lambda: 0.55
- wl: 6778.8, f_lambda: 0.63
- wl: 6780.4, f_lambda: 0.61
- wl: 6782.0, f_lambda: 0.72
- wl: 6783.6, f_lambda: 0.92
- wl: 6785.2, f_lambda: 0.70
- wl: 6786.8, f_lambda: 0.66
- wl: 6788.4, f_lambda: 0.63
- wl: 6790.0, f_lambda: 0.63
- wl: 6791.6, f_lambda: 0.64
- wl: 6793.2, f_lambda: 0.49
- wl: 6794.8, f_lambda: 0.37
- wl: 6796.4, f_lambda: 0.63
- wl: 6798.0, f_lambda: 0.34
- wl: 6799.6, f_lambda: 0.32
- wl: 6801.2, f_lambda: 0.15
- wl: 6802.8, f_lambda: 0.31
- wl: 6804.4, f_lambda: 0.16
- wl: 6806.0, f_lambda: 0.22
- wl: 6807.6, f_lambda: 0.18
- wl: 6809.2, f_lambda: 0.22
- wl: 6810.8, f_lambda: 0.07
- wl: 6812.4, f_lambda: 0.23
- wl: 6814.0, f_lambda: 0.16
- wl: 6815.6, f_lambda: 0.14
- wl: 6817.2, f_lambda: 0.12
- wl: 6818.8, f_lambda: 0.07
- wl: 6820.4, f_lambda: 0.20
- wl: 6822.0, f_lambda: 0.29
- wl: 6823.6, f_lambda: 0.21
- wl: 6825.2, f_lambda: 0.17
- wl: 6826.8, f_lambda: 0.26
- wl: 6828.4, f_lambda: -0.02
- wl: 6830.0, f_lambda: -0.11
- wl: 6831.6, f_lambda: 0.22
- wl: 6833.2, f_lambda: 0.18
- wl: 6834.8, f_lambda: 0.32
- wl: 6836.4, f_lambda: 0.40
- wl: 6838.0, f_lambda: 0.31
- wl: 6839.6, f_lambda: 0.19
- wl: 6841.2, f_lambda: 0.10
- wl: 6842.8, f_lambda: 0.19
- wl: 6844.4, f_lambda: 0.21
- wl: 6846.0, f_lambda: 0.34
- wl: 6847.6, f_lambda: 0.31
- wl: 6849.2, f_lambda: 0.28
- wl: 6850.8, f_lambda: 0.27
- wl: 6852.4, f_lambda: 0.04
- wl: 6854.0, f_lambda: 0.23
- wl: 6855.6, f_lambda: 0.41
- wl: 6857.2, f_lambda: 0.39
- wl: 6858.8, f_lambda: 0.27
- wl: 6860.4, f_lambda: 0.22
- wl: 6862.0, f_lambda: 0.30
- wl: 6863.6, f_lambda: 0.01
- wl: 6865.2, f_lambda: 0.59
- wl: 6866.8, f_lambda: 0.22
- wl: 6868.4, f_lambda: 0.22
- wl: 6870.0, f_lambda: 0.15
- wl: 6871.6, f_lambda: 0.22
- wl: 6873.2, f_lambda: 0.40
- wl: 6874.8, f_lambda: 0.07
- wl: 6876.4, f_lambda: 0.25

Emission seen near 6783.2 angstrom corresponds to [O II]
